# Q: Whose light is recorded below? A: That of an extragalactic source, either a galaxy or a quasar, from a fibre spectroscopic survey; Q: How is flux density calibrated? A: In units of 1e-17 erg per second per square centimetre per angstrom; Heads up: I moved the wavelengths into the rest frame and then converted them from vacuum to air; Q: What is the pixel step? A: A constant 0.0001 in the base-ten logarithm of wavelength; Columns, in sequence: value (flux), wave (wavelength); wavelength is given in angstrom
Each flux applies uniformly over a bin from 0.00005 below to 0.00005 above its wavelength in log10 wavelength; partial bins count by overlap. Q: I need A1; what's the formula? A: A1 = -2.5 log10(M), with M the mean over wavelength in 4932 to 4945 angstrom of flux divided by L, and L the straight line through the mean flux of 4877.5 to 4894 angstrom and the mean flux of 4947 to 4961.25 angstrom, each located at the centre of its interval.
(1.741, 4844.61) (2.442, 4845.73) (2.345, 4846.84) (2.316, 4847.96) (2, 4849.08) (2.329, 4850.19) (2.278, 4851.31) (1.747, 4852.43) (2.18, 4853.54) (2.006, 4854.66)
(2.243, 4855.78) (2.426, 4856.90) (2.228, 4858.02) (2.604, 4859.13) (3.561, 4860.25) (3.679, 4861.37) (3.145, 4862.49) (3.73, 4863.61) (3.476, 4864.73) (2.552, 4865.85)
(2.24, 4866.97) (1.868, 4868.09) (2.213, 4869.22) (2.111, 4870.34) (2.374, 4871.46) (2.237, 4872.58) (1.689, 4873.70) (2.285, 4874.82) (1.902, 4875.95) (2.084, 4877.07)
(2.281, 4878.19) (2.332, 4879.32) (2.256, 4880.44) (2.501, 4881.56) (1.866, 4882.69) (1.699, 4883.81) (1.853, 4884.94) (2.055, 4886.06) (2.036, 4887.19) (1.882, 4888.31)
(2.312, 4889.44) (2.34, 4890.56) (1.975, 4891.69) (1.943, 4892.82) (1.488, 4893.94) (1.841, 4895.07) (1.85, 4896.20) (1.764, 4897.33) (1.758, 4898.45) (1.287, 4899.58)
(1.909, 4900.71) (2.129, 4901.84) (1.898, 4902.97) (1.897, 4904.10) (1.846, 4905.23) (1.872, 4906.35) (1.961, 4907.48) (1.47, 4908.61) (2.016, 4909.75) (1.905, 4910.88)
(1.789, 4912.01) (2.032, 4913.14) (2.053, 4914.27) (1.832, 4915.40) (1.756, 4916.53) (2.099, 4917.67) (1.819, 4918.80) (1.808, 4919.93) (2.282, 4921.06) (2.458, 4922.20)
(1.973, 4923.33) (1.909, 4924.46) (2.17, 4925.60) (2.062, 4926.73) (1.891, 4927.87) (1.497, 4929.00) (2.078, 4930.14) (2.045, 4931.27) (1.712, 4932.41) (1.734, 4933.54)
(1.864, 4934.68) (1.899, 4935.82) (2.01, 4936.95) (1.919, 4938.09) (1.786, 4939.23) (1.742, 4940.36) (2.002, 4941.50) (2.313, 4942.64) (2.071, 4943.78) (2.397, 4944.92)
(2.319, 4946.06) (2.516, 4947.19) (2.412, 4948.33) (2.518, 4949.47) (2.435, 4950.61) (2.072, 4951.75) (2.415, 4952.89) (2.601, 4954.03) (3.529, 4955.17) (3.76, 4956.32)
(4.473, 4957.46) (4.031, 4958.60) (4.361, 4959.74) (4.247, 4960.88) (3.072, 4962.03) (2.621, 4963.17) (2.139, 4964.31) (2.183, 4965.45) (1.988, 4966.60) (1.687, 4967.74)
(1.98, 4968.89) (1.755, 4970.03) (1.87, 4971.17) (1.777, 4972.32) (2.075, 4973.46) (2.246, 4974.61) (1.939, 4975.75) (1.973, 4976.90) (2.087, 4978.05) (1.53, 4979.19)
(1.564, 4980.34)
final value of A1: 0.45 mag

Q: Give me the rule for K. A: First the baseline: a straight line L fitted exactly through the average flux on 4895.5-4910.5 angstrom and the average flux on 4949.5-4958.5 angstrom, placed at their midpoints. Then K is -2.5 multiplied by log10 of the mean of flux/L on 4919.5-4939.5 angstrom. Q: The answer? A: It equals 0.25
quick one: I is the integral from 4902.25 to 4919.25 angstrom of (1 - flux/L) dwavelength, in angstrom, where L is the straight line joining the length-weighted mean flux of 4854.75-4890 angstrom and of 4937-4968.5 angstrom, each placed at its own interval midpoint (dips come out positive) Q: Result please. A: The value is 4.2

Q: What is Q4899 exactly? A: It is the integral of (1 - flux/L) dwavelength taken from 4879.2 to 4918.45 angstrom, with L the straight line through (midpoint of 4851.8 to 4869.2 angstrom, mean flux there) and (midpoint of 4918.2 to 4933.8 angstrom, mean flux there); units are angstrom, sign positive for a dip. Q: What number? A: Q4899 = 5.5 angstrom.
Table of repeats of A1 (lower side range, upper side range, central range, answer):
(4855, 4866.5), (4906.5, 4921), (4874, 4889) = 0.216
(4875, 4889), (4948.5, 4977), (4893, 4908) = 0.211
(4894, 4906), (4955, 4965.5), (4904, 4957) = 0.247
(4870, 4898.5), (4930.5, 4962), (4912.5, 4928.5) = 0.169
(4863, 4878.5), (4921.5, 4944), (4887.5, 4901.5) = 0.181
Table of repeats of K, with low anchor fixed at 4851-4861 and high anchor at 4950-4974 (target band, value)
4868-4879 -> 0.156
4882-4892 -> 0.232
